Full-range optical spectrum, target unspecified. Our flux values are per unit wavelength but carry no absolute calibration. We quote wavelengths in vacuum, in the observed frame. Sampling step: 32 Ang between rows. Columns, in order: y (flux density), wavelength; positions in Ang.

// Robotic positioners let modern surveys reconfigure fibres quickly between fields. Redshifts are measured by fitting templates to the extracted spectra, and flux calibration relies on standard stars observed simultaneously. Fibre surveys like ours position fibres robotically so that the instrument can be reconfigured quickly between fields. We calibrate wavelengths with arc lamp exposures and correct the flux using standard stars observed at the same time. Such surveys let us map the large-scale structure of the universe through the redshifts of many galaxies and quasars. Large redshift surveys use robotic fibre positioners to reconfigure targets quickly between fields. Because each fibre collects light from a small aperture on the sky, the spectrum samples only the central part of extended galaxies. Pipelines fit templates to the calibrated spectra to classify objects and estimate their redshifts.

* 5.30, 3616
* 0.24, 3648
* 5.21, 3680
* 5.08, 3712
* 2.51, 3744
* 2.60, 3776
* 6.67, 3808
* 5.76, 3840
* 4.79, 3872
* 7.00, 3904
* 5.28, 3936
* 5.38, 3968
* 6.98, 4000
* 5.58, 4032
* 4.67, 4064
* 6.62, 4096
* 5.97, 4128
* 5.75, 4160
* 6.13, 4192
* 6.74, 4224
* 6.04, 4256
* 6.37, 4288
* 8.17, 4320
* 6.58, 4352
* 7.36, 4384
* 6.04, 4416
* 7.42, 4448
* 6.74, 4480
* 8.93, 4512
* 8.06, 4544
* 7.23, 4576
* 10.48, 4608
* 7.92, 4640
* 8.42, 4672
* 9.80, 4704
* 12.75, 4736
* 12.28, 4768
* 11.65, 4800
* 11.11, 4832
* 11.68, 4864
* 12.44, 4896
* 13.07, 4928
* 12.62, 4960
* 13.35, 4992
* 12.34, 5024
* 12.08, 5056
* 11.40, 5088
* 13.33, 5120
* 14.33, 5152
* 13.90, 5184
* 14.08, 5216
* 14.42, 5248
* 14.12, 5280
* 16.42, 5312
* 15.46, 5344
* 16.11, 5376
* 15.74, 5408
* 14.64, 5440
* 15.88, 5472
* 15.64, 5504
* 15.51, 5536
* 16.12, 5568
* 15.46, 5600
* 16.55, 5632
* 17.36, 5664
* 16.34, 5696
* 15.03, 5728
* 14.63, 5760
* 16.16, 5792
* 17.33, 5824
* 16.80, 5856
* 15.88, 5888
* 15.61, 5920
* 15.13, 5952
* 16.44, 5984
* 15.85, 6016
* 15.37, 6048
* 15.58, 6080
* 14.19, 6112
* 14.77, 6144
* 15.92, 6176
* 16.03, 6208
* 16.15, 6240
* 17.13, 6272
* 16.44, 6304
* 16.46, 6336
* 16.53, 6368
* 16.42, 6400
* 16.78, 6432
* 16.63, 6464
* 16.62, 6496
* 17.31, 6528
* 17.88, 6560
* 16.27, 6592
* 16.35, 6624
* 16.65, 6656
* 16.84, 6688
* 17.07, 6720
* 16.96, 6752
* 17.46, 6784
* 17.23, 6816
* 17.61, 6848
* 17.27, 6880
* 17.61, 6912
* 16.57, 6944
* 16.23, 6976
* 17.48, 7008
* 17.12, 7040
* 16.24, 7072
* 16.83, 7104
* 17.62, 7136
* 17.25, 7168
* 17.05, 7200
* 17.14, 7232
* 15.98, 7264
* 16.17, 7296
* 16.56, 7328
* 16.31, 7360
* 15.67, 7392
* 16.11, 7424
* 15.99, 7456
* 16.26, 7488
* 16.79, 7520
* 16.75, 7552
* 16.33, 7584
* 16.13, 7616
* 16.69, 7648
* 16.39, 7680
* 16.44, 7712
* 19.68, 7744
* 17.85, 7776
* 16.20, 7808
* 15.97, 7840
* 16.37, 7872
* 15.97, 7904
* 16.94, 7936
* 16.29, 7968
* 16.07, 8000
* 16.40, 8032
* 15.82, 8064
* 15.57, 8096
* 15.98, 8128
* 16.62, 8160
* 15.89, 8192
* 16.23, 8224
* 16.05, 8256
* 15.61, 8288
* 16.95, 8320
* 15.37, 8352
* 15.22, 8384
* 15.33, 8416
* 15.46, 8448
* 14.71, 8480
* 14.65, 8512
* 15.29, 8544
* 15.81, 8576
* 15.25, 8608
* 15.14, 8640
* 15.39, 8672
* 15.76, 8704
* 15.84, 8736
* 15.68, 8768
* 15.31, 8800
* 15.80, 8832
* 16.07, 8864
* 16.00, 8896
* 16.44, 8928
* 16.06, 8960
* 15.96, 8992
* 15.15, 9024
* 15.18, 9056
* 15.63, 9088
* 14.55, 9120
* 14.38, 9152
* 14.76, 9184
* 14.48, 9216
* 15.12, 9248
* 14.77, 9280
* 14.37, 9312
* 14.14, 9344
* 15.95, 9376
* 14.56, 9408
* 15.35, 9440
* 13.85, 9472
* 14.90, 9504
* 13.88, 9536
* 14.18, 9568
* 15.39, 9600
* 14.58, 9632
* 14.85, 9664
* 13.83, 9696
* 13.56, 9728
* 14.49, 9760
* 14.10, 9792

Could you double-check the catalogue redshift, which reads 0.181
